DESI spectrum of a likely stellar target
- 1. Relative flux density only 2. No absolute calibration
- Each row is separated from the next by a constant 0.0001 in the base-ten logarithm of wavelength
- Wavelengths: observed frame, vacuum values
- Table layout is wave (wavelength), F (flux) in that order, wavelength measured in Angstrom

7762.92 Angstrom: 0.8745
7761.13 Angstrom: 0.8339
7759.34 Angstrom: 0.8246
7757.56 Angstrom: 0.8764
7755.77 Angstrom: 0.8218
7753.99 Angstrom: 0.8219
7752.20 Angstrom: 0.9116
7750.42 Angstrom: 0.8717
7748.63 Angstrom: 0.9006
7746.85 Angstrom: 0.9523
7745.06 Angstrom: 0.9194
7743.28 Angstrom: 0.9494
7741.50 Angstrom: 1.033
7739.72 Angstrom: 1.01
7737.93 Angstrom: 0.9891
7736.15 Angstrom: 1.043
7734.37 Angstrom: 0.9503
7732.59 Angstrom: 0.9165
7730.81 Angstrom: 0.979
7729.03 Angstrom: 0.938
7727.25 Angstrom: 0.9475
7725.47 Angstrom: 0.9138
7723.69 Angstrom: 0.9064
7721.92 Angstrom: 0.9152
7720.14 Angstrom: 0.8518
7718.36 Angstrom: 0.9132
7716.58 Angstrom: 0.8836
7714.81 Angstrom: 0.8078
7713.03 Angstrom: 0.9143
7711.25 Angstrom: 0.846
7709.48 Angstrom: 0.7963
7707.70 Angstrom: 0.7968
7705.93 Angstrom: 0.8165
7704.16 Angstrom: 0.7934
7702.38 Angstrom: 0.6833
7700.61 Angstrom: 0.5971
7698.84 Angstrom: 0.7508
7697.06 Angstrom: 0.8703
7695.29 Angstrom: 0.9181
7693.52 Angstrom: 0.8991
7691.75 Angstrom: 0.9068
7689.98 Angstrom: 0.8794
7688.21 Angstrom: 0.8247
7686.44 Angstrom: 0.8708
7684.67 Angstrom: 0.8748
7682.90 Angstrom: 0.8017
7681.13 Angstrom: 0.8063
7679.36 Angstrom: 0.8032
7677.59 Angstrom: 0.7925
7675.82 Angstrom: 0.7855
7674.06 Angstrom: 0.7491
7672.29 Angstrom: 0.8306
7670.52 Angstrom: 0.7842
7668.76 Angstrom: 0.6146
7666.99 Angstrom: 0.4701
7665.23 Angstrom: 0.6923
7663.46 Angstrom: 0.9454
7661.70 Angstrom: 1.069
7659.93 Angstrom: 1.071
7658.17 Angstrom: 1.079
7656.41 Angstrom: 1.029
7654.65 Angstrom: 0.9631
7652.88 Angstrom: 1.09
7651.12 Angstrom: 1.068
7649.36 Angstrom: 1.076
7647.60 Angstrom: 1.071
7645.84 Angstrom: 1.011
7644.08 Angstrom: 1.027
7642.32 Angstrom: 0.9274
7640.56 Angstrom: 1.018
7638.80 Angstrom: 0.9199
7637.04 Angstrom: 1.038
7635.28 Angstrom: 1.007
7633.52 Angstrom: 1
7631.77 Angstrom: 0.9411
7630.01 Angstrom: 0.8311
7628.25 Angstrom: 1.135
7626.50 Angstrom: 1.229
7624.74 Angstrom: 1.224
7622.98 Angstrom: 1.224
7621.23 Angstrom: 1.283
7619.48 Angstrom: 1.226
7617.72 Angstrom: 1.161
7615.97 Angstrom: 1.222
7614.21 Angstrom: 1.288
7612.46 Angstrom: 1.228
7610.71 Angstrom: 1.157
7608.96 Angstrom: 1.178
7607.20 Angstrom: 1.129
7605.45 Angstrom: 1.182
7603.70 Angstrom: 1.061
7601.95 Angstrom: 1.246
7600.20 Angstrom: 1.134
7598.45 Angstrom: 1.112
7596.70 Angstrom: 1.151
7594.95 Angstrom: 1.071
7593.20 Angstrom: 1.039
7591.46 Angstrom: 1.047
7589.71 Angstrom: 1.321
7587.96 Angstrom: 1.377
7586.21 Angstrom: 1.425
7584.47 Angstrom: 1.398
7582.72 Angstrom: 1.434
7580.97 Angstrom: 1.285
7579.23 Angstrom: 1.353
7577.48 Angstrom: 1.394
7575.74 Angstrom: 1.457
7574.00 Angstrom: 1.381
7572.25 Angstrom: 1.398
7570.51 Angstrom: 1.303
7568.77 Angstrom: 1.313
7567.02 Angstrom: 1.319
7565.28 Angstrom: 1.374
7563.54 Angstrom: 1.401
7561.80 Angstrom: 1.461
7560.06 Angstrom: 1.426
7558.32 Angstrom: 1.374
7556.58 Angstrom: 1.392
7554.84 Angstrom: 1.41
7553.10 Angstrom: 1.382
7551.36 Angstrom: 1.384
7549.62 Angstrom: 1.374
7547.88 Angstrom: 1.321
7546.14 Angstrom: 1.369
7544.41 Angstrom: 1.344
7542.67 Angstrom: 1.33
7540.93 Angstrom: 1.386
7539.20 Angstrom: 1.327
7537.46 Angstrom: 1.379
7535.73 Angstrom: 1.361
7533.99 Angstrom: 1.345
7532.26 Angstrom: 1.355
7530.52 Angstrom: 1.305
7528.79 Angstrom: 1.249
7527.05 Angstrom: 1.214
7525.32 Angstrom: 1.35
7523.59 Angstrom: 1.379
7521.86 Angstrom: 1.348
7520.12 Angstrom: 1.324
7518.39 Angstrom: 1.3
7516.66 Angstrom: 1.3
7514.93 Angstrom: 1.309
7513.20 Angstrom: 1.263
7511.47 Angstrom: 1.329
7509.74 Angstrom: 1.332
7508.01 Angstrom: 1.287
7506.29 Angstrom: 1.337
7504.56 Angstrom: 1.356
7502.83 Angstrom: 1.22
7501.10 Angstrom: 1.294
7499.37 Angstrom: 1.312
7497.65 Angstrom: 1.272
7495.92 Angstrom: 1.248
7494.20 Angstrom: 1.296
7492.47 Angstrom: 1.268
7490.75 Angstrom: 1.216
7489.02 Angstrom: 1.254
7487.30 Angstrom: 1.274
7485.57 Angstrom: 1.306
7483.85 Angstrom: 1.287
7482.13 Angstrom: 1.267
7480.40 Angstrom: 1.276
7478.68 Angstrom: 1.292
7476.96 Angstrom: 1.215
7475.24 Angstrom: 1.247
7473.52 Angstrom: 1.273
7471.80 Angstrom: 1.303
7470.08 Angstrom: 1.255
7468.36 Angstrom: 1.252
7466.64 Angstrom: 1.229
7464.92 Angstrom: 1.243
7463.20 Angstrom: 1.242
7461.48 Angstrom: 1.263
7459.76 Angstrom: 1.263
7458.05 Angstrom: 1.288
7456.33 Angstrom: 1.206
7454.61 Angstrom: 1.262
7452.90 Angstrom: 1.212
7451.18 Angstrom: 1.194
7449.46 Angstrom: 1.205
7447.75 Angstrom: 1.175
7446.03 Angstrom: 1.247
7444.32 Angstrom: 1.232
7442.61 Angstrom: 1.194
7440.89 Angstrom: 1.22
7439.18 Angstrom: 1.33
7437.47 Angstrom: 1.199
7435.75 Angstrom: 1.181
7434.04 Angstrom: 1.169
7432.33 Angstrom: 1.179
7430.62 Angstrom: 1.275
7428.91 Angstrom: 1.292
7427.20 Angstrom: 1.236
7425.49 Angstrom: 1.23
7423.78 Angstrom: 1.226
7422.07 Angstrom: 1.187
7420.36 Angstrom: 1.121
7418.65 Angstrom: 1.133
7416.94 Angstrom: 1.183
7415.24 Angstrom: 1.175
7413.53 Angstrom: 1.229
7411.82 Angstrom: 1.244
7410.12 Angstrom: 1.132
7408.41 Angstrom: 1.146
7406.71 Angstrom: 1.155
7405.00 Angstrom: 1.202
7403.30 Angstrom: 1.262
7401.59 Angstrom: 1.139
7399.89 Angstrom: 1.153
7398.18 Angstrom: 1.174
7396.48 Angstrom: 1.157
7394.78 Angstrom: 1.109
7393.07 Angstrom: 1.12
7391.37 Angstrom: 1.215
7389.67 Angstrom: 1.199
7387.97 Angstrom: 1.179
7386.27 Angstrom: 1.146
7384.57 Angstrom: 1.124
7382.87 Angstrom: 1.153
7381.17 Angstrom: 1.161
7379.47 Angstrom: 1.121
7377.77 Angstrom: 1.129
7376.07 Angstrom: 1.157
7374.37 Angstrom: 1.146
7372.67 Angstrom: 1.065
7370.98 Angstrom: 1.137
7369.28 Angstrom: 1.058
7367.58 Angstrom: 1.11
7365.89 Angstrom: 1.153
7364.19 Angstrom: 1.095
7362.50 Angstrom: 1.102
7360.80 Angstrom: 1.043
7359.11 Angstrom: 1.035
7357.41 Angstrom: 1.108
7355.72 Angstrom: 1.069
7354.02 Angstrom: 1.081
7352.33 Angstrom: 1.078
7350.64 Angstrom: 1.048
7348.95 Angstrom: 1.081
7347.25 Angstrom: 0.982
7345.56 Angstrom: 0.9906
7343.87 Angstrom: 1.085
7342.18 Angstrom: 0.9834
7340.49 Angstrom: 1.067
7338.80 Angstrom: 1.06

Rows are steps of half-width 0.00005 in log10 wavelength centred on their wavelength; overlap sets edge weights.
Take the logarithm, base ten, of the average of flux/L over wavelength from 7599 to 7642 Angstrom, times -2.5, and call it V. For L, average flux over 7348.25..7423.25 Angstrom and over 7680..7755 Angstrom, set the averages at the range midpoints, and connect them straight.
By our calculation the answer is -0.177 mag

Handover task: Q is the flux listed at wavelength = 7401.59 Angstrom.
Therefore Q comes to 1.139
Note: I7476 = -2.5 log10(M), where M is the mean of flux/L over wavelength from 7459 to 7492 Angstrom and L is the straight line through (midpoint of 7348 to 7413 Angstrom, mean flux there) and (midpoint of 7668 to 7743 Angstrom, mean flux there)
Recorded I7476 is -0.20 mag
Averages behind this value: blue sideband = 1.13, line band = 1.26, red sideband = 0.859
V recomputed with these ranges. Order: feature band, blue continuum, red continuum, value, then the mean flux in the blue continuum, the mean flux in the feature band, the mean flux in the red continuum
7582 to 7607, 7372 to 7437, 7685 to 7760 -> -0.21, 1.17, 1.21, 0.882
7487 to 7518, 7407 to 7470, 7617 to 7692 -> -0.13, 1.22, 1.29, 0.957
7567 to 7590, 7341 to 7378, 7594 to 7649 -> -0.23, 1.08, 1.37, 1.11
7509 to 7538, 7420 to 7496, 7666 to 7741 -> -0.16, 1.24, 1.32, 0.845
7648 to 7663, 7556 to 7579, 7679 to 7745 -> 0.02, 1.38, 1.05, 0.877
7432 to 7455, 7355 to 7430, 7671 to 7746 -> -0.10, 1.15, 1.21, 0.868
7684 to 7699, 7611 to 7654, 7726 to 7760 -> 0.16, 1.09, 0.871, 0.93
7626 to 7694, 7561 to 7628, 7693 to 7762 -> 0.17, 1.26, 0.92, 0.881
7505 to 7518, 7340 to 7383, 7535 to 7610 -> -0.06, 1.09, 1.31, 1.31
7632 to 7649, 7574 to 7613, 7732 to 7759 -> 0.14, 1.24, 1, 0.929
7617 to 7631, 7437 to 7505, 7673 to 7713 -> -0.22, 1.25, 1.16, 0.814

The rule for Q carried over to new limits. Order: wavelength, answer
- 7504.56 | 1.356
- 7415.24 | 1.175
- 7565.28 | 1.374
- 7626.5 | 1.229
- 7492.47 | 1.268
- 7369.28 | 1.058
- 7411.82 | 1.244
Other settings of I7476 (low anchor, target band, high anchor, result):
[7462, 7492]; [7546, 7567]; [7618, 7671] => -0.21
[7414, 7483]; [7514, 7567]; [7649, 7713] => -0.25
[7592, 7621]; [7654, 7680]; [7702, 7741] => 0.21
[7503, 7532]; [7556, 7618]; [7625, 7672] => -0.13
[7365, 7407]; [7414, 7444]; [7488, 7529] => -0.01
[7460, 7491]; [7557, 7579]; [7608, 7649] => -0.19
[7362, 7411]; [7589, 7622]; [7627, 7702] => -0.22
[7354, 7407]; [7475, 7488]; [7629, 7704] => -0.21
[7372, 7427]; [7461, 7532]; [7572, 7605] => -0.06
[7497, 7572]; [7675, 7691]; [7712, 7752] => 0.24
